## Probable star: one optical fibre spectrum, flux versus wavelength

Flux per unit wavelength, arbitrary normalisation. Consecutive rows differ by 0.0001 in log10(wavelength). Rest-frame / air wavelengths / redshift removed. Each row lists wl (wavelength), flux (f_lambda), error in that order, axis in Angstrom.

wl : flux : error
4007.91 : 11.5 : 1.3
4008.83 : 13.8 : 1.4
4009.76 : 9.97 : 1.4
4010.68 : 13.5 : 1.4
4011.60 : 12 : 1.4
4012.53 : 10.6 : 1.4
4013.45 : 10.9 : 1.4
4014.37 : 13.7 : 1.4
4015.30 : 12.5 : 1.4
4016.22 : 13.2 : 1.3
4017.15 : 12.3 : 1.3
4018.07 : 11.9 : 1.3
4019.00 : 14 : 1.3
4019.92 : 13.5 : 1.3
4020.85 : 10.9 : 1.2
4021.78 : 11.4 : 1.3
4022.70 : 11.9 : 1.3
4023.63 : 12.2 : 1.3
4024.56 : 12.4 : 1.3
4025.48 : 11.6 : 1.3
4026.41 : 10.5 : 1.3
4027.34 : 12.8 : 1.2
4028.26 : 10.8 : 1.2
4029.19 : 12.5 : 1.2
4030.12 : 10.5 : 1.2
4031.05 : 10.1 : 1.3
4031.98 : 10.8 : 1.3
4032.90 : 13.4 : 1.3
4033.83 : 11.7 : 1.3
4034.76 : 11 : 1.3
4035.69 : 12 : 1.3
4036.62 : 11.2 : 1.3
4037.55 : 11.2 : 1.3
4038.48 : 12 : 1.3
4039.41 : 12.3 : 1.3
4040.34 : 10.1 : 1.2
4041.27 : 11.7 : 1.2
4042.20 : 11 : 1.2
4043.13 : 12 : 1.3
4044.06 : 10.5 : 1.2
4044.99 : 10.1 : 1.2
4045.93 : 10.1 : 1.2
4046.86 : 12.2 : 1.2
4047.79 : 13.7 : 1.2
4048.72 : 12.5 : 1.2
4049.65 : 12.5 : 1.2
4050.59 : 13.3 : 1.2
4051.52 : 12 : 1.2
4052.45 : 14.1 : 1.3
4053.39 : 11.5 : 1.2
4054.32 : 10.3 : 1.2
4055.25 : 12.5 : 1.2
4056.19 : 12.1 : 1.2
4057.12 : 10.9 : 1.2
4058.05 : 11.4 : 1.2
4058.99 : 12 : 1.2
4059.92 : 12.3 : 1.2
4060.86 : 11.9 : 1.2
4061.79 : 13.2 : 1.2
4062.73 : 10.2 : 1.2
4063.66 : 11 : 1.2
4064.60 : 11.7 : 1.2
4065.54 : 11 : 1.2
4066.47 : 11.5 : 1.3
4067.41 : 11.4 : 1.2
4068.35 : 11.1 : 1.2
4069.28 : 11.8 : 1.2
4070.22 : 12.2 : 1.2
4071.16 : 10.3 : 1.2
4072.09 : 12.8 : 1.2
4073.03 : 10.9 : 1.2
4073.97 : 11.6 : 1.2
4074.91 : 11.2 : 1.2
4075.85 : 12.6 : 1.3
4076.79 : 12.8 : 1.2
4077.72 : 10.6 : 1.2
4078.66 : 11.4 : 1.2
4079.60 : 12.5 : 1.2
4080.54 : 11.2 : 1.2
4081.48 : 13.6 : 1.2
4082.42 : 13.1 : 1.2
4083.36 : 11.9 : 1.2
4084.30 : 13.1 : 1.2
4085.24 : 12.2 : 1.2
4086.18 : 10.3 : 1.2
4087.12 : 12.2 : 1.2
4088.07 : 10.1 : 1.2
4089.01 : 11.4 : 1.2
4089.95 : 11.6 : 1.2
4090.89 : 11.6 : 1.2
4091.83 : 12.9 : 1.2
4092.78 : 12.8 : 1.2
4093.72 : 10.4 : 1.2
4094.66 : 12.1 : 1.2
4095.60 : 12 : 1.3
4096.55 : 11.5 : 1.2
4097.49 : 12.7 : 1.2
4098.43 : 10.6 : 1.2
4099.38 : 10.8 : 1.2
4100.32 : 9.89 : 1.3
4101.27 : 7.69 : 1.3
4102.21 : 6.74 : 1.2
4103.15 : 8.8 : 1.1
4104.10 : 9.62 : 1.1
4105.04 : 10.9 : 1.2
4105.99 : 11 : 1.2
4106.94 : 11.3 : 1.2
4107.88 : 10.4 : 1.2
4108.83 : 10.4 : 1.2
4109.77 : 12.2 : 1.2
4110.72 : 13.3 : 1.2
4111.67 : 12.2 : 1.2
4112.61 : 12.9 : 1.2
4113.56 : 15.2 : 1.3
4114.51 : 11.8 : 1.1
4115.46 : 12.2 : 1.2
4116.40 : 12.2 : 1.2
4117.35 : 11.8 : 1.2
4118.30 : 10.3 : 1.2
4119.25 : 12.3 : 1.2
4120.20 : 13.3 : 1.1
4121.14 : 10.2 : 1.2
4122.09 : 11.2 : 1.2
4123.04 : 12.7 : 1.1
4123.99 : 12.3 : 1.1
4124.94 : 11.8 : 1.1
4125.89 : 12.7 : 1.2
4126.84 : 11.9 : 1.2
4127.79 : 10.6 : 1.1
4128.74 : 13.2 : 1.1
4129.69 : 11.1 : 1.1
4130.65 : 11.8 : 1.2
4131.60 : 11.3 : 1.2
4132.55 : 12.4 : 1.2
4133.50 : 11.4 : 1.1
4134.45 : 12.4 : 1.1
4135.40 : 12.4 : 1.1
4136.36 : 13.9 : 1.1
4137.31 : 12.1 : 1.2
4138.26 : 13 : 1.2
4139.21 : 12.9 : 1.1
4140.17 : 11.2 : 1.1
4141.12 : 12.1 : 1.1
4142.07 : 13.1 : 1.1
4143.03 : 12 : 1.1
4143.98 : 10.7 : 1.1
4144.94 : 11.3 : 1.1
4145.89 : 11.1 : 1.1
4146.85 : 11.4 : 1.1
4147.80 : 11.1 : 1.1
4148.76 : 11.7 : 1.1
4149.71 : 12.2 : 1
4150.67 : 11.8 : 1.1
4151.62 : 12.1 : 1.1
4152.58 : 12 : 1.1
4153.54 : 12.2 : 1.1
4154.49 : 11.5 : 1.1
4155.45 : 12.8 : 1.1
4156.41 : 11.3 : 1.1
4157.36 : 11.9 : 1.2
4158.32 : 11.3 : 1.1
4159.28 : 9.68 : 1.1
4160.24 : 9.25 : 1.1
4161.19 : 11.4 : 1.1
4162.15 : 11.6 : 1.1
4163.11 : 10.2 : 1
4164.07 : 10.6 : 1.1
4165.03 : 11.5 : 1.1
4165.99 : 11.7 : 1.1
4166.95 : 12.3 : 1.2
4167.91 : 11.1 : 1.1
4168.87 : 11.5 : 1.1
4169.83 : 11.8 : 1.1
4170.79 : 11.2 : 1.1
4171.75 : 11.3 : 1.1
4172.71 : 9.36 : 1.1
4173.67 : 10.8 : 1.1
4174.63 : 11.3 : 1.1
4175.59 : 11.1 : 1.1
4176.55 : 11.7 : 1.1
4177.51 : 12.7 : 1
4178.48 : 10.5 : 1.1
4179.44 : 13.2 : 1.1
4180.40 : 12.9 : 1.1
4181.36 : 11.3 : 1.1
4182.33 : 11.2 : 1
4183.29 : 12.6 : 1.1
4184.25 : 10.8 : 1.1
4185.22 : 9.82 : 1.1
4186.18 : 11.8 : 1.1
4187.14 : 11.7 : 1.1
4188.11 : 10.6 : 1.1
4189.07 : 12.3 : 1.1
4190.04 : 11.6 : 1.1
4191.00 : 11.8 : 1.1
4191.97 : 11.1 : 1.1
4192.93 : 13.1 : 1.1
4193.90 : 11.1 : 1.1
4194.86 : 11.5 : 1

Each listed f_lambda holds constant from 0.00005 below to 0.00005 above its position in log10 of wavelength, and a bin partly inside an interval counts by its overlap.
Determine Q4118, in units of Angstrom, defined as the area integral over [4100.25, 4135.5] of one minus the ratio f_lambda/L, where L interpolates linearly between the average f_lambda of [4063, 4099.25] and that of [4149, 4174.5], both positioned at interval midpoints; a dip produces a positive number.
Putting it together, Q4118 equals 0.2 Angstrom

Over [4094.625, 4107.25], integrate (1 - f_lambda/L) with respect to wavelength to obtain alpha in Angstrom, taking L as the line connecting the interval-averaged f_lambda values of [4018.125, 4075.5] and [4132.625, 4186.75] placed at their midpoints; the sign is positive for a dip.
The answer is 1.4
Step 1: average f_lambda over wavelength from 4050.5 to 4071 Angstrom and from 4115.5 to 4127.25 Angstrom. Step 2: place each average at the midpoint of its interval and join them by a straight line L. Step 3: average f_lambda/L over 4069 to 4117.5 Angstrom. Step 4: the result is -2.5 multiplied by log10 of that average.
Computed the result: 0.03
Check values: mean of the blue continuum 11.7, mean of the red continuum 11.9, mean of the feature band 11.5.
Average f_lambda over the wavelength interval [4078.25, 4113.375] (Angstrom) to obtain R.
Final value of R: 11.4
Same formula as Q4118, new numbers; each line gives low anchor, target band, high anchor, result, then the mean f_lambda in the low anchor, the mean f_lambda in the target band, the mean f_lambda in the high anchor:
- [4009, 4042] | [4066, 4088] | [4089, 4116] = -0.68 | 11.8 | 11.8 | 11.3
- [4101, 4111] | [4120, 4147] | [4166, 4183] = -3.14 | 10.2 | 12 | 11.5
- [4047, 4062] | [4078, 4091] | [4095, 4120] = -0.22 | 12.3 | 11.9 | 11.2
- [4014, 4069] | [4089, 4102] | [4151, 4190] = 0.50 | 11.8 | 11.2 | 11.4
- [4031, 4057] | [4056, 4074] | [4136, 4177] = 0.21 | 11.7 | 11.6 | 11.5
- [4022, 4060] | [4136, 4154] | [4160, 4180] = -0.99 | 11.7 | 12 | 11.3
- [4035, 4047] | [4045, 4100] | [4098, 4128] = -2.62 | 11.2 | 11.8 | 11.3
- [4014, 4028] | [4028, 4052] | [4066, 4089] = 1.02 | 12.3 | 11.6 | 11.8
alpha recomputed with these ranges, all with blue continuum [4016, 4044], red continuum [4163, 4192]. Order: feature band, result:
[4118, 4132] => -0.33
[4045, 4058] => -0.39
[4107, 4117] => -0.59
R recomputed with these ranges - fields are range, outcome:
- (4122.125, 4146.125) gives 12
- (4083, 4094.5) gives 11.7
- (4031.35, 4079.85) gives 11.7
